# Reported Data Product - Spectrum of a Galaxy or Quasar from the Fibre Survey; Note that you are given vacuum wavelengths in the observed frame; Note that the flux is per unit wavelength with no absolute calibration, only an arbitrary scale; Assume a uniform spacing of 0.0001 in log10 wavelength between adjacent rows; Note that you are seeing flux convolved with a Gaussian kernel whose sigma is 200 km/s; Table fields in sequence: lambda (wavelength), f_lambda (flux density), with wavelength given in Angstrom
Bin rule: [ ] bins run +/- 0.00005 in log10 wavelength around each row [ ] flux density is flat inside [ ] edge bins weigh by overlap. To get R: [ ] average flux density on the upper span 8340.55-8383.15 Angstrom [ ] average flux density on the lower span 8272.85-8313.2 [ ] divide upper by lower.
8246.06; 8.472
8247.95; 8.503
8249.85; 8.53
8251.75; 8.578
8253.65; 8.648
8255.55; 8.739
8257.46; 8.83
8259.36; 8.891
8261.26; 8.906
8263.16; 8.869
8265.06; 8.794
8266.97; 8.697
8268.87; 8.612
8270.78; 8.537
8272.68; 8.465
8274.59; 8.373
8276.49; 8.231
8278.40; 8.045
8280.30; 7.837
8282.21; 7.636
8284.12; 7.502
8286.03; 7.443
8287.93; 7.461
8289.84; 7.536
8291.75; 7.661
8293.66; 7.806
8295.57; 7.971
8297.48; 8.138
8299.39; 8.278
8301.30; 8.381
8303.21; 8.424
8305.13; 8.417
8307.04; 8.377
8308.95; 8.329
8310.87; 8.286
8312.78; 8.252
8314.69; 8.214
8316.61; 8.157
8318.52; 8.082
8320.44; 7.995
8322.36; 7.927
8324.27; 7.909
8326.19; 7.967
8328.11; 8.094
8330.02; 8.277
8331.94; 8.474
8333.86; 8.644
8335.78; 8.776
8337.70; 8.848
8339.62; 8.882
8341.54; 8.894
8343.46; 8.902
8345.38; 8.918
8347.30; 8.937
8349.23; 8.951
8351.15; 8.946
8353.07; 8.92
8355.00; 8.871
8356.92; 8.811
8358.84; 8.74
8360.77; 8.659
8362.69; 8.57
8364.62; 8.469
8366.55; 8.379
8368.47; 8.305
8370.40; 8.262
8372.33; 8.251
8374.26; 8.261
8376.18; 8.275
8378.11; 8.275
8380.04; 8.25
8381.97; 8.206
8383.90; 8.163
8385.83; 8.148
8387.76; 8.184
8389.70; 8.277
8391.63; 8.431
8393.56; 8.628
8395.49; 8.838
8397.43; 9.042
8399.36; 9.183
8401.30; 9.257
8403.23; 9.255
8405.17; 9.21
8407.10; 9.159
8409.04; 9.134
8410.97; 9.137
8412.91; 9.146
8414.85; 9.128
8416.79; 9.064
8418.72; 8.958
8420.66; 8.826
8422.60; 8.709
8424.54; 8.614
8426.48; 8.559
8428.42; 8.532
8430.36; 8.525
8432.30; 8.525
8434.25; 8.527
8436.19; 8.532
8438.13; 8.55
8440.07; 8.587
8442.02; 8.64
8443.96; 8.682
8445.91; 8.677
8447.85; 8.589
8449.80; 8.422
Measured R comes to 1.1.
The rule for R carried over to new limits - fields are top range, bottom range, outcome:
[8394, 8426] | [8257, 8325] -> 1.10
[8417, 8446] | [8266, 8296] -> 1.08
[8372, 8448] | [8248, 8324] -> 1.05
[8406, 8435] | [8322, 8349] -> 1.03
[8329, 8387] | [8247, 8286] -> 1.02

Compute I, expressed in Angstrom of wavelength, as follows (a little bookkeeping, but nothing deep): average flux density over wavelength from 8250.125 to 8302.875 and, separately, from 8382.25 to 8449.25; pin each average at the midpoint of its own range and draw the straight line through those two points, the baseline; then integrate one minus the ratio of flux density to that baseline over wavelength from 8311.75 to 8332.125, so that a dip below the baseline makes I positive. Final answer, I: 0.7 Angstrom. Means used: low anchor 8.26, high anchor 8.74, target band 8.11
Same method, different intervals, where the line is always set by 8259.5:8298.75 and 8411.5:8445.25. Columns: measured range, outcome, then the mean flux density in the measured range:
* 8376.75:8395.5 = 0.5 Angstrom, 8.31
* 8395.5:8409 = -0.8 Angstrom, 9.15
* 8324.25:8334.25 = 0.1 Angstrom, 8.23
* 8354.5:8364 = -0.3 Angstrom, 8.72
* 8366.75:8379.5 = 0.3 Angstrom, 8.28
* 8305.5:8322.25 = 0.1 Angstrom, 8.2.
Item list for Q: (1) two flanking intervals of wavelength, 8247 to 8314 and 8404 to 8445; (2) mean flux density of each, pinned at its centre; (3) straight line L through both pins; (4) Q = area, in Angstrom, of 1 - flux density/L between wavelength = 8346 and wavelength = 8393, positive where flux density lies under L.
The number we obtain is 0.6 Angstrom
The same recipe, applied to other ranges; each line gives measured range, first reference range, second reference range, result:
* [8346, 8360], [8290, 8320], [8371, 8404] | -0.9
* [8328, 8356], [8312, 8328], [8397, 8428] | -1.6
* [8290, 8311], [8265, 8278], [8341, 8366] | 1.1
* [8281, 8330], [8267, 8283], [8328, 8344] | 2.6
